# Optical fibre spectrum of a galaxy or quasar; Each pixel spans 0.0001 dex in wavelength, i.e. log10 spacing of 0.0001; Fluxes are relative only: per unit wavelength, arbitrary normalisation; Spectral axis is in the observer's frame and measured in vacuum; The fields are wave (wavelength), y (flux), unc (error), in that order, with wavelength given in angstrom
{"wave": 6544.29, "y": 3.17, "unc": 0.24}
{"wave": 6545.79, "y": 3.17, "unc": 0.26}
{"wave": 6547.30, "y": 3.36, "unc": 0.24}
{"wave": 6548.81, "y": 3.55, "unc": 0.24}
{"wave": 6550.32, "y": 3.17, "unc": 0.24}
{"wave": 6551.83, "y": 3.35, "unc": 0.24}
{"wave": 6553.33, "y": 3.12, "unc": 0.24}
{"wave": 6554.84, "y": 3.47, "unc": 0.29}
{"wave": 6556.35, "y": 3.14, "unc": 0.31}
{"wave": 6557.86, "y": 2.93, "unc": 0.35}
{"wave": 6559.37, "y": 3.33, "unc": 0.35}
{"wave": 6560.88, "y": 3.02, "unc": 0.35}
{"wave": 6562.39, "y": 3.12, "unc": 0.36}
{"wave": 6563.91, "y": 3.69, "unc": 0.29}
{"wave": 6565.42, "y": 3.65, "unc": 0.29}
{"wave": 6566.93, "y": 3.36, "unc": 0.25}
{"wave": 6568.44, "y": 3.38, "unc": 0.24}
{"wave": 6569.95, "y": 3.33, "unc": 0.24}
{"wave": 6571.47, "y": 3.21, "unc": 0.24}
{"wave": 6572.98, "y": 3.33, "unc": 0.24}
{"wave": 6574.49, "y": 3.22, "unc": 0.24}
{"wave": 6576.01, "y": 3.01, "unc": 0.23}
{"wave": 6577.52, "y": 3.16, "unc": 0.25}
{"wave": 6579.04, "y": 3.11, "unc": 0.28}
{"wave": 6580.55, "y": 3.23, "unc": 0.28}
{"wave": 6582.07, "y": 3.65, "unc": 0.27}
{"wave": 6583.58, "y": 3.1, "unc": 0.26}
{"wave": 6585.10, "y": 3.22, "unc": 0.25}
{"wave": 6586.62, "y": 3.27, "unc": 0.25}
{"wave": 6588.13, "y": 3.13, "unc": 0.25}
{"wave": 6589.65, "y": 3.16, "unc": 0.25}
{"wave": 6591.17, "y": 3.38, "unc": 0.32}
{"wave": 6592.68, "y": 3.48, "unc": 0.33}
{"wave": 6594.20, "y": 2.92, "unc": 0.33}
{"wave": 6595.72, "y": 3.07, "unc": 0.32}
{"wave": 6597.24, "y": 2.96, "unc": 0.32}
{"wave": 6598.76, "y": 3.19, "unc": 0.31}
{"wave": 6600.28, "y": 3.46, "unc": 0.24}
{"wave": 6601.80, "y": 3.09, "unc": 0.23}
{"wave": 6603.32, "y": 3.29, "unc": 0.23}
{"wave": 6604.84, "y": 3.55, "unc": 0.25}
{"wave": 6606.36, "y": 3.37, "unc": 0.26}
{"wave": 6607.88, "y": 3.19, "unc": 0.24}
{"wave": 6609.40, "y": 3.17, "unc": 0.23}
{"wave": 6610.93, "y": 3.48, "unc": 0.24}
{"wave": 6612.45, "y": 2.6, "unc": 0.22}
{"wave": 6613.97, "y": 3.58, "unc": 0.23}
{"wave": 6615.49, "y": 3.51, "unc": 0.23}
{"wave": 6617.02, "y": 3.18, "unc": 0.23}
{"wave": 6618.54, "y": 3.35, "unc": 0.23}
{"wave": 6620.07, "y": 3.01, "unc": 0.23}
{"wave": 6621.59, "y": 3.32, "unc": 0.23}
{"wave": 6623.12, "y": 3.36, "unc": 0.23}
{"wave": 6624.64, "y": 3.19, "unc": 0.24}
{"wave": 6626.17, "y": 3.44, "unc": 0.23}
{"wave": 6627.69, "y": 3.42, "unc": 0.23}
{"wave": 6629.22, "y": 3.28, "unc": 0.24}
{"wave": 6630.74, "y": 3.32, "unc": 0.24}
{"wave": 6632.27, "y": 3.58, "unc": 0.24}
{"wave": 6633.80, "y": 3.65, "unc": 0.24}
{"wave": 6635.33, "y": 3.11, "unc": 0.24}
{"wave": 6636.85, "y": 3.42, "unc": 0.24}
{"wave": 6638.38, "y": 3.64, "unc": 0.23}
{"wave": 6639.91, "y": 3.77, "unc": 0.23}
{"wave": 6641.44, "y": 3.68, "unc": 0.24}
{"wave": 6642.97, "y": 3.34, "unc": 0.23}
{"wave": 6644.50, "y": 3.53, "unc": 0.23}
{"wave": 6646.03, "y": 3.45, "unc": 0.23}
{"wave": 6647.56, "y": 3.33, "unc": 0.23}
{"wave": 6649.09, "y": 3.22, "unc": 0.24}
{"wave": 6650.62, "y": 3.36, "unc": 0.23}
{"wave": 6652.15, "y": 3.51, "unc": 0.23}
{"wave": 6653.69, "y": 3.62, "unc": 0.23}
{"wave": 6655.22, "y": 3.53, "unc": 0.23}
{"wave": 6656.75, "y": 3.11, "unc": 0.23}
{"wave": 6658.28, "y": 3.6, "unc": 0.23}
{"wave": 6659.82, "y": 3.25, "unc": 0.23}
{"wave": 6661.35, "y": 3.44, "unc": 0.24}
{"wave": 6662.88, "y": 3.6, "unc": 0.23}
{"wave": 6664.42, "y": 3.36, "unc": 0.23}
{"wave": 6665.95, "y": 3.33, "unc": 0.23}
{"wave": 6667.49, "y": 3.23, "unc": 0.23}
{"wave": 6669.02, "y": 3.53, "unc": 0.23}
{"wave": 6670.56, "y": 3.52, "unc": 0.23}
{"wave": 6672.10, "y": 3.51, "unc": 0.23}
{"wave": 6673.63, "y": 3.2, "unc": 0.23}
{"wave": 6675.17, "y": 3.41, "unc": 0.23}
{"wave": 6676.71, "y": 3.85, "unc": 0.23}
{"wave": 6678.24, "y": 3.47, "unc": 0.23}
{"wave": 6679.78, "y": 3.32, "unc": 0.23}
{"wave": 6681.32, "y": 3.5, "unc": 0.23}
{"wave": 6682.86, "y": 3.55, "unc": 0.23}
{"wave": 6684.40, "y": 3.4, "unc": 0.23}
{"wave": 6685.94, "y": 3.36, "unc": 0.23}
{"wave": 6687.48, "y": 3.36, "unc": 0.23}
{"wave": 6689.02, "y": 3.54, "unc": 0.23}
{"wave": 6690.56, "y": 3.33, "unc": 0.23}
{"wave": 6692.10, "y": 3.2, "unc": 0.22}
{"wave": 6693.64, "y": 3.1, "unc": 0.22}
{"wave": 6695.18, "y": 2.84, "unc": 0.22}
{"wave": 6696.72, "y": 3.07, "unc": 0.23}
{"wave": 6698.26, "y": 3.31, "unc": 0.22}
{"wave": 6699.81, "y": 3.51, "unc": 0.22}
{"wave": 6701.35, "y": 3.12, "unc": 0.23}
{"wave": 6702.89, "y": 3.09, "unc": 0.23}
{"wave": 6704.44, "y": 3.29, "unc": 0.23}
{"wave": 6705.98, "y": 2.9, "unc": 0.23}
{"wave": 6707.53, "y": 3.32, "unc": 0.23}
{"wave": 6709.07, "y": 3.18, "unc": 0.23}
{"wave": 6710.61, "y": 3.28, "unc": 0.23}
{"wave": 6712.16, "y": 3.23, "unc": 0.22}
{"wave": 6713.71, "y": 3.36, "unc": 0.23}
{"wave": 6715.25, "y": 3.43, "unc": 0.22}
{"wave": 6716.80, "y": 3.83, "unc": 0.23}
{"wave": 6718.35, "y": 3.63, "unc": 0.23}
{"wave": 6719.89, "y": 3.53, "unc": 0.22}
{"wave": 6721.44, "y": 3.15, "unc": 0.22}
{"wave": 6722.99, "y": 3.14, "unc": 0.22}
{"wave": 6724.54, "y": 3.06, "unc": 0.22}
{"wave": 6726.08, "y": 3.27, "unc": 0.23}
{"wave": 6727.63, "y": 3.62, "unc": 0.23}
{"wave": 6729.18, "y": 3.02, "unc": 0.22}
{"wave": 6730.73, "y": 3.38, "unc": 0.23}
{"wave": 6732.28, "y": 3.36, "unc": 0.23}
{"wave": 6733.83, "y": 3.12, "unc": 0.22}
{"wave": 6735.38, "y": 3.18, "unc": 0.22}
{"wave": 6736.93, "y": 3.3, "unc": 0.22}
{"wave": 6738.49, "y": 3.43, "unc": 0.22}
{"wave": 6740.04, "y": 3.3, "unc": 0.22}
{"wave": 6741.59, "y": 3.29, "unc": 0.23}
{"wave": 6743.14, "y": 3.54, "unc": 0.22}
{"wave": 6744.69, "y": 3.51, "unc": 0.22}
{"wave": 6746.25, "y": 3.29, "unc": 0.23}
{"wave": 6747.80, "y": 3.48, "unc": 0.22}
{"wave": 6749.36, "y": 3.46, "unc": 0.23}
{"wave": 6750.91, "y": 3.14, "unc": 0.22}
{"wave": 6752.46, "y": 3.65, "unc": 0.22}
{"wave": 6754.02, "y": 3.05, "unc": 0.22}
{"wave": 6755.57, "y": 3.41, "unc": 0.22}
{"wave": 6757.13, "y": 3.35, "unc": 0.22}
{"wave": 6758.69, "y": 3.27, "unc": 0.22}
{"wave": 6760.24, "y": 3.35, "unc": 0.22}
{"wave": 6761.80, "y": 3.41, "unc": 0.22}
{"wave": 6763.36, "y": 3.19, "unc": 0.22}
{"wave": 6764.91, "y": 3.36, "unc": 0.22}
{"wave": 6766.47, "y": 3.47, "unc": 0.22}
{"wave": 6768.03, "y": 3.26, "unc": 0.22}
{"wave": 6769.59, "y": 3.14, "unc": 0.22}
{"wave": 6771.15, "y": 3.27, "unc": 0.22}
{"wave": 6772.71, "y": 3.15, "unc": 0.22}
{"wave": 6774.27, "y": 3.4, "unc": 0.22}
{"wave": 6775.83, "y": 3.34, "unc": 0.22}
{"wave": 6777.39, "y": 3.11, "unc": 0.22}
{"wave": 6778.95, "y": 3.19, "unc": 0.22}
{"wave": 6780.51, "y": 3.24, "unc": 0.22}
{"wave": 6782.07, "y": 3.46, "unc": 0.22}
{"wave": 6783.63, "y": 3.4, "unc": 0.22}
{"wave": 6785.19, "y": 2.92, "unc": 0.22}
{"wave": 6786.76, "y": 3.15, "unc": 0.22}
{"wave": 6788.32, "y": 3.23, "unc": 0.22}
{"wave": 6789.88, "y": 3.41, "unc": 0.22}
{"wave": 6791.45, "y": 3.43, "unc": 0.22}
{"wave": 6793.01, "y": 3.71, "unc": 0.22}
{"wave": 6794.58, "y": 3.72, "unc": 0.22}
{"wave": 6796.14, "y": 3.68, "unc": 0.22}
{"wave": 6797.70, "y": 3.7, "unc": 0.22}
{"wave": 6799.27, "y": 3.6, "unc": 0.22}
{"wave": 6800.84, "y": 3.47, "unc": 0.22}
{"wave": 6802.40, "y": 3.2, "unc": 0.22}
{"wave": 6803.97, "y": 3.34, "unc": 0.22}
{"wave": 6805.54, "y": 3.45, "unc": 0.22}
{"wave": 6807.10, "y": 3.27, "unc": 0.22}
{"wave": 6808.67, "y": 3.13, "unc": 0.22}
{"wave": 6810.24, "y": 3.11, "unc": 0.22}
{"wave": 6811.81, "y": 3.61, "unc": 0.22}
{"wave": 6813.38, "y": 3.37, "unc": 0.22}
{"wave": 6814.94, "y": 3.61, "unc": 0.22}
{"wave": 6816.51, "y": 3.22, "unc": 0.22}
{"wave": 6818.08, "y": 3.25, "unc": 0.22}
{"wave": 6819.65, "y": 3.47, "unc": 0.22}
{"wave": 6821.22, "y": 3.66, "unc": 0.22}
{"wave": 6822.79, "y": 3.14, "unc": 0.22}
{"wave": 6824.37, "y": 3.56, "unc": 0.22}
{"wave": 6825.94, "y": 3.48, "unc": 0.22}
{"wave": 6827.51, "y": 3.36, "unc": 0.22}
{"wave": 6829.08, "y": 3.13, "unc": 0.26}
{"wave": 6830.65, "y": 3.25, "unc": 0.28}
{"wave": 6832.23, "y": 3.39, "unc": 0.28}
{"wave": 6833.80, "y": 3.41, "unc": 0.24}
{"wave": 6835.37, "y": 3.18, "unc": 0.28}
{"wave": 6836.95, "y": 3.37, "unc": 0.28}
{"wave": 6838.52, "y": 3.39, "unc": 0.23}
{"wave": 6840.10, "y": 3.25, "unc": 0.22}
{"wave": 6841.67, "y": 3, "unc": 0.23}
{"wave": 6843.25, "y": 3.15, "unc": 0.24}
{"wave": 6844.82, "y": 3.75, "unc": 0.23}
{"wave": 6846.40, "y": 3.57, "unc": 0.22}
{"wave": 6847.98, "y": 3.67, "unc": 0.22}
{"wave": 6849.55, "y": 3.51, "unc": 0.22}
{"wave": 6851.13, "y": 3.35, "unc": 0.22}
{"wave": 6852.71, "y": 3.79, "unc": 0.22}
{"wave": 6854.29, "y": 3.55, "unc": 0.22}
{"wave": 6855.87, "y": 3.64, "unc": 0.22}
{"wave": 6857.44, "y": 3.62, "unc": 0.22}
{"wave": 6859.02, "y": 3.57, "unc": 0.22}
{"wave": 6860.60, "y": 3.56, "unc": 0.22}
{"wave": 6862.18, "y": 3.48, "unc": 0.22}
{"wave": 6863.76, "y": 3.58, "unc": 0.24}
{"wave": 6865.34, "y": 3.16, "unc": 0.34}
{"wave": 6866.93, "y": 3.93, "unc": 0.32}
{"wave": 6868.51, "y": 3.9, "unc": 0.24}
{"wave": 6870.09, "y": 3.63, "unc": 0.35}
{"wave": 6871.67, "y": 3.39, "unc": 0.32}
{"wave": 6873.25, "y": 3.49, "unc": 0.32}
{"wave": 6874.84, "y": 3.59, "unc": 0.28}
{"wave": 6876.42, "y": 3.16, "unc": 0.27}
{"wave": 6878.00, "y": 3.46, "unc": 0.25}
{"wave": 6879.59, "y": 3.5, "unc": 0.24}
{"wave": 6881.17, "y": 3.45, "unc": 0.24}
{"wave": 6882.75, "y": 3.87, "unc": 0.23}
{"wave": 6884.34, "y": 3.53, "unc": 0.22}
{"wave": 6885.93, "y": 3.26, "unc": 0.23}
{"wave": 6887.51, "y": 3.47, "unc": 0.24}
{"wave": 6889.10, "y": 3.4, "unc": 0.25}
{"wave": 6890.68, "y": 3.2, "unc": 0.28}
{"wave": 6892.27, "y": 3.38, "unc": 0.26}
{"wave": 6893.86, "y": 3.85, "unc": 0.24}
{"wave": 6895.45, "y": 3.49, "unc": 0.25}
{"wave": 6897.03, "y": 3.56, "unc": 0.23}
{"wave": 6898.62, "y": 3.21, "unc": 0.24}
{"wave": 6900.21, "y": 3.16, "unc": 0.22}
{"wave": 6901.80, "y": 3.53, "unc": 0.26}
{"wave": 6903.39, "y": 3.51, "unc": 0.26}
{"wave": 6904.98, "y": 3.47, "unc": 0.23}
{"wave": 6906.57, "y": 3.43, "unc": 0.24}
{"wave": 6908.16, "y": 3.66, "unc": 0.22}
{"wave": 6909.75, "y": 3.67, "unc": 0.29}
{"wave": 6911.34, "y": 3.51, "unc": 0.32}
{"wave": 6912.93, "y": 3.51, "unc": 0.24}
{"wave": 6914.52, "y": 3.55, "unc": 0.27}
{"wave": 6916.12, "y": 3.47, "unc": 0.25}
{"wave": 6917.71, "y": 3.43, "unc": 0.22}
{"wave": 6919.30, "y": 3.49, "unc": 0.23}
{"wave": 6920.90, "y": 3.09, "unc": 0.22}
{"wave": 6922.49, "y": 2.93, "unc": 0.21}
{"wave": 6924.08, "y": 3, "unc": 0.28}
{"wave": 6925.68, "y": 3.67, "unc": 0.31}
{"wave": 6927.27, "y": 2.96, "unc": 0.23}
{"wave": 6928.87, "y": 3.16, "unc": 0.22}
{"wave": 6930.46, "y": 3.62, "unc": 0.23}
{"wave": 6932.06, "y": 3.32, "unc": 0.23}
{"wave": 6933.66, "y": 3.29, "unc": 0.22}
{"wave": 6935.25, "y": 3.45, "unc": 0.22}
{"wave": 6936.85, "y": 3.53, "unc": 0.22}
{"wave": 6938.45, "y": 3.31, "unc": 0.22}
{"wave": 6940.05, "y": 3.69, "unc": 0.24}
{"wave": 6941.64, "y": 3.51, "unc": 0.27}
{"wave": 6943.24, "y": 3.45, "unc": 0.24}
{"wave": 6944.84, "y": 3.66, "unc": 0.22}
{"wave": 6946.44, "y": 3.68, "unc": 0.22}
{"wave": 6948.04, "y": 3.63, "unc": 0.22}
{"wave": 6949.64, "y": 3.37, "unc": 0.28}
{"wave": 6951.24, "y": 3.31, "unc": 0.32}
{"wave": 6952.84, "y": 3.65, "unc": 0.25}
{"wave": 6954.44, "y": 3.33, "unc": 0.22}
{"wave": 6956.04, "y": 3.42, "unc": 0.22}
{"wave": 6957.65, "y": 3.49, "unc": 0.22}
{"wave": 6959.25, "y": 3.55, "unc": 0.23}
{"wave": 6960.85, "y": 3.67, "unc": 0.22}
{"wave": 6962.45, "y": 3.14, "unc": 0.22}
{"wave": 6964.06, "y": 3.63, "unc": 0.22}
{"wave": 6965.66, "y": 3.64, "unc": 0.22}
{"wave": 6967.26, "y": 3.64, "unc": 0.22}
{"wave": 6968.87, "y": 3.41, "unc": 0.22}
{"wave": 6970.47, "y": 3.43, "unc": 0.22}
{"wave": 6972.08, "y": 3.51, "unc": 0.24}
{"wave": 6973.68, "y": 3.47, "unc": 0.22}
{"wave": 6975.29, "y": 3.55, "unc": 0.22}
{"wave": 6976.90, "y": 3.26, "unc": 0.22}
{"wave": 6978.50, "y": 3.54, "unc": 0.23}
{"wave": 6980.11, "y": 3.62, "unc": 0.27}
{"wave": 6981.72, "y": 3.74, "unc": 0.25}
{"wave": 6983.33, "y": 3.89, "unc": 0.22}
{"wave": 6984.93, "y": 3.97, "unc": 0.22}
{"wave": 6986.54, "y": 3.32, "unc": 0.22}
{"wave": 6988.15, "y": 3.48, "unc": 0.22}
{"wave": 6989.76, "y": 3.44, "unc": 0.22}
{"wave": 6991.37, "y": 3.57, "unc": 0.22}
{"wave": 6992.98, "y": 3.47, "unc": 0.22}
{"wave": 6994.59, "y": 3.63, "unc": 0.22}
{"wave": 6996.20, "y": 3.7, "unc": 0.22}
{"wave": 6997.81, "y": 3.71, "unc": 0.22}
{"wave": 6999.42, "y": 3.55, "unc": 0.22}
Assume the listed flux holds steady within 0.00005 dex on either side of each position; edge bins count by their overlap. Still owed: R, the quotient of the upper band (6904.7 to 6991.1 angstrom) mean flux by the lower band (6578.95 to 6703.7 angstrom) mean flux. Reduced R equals 1.04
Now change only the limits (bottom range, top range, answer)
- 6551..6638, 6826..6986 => 1.06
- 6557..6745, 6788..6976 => 1.04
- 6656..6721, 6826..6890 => 1.03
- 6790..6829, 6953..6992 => 1.03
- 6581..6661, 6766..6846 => 1.01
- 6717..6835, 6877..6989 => 1.04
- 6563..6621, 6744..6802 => 1.03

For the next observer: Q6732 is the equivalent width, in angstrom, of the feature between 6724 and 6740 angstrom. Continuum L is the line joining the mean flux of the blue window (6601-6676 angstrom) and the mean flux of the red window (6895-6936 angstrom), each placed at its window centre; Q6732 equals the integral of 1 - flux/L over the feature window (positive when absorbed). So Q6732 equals 0.5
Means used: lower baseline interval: 3.38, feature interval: 3.28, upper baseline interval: 3.39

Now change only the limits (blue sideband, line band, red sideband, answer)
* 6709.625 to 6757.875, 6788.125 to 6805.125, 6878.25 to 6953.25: -0.64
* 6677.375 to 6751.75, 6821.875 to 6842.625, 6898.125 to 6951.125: 0.45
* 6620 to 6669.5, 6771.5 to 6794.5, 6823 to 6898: 0.95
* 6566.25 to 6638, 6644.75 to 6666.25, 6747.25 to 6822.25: -0.74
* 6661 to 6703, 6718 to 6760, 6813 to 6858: 0.68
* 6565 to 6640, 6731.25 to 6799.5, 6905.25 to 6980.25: 0.40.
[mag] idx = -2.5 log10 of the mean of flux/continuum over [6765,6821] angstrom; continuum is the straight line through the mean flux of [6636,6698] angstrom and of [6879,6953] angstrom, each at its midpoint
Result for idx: 0.02 mag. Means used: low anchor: 3.41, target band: 3.36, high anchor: 3.44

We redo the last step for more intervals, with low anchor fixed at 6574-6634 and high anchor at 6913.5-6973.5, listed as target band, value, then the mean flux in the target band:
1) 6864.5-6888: -0.04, 3.52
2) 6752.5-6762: 0.00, 3.33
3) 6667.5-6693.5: -0.04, 3.43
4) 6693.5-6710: 0.05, 3.16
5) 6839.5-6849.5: -0.01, 3.41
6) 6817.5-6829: -0.01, 3.4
